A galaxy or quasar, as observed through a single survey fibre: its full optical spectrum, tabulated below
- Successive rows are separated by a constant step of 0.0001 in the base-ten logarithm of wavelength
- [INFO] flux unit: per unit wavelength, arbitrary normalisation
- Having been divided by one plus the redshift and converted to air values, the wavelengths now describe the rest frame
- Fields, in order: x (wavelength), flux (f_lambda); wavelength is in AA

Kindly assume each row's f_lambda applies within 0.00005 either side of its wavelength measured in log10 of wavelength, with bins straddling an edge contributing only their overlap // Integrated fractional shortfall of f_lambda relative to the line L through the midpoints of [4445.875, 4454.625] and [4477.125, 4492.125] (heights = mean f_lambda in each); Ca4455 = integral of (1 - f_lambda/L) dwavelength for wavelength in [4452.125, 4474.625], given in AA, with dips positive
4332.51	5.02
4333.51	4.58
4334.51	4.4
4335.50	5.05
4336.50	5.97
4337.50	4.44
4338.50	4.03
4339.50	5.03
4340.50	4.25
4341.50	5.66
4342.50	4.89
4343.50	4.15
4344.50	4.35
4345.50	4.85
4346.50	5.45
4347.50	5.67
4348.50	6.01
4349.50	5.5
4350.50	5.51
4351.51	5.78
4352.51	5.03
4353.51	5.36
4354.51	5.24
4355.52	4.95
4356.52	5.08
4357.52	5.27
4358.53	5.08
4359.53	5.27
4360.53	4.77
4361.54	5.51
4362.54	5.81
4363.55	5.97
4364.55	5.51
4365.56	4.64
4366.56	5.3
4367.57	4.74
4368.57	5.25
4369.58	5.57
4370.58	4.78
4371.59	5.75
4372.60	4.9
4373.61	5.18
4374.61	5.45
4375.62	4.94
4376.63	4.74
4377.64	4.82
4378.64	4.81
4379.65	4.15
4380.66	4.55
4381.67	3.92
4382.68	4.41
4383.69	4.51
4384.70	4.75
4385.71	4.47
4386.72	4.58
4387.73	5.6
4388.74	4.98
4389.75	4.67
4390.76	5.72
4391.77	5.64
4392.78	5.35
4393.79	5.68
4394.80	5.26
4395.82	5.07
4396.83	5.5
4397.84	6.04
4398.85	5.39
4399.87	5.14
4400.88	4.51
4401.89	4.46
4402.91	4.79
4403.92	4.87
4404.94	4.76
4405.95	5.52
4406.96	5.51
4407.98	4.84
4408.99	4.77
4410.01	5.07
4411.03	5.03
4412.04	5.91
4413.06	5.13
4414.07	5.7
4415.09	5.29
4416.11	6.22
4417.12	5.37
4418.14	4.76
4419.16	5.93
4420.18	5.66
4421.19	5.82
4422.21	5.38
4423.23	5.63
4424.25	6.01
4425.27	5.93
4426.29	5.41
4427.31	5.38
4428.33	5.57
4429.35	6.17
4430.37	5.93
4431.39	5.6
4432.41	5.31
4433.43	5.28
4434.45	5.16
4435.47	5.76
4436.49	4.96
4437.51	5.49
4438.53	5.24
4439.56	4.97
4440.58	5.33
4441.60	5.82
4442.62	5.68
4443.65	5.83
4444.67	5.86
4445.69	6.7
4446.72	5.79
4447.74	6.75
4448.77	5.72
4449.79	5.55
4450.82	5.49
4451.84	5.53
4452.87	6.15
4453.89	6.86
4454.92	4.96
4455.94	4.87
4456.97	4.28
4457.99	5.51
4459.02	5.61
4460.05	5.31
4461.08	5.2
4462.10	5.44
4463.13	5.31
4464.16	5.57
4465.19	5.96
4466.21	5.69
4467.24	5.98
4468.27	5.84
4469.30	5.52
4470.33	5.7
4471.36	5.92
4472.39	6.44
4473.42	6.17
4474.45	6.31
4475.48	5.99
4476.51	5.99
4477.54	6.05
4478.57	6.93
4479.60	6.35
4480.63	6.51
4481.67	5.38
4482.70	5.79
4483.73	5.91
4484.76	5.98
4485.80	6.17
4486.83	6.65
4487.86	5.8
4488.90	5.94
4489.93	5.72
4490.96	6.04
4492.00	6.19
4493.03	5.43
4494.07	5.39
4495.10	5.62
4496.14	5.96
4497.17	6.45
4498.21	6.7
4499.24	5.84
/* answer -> 1.37 AA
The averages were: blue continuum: 5.98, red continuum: 6.09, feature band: 5.65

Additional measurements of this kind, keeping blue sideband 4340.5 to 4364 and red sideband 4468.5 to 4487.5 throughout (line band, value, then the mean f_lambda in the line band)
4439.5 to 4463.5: 1.2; 5.62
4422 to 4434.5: 0.3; 5.62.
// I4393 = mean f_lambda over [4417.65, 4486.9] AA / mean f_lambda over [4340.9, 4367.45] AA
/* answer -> 1.09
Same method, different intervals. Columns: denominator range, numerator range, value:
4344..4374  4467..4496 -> 1.14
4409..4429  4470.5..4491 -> 1.10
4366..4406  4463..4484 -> 1.19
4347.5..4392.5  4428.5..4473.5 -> 1.10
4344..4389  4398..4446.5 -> 1.07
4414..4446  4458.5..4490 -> 1.06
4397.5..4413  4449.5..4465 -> 1.07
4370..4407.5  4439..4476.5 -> 1.14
